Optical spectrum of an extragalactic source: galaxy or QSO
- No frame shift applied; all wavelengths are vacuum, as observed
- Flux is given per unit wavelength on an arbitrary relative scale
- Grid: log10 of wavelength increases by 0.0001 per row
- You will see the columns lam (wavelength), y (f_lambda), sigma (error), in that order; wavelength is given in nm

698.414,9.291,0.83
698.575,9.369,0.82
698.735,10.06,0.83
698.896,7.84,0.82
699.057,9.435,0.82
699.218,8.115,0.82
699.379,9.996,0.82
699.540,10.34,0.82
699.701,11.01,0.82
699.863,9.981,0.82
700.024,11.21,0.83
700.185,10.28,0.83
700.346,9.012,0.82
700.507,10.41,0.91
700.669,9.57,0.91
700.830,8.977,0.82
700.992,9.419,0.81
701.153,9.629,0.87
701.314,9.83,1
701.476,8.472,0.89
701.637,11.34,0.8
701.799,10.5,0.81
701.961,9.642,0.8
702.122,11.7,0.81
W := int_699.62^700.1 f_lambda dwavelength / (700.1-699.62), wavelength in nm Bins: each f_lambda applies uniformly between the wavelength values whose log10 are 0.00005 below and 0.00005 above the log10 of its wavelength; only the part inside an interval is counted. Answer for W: 10.7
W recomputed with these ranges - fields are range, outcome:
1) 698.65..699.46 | 9.1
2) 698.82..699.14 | 8.64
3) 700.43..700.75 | 9.97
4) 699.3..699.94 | 10.3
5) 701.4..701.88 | 10.1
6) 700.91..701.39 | 9.63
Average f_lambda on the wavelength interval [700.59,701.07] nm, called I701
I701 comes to 9.32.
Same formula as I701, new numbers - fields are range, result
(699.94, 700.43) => 10.2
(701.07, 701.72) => 9.83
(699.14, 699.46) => 9.07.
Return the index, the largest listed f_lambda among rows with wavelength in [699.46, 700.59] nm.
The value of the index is 11.21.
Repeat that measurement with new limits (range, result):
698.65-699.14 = 10.06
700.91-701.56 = 9.83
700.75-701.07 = 9.419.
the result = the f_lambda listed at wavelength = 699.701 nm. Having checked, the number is 11.01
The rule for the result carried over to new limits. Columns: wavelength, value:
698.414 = 9.291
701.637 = 11.34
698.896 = 7.84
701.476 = 8.472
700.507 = 10.41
